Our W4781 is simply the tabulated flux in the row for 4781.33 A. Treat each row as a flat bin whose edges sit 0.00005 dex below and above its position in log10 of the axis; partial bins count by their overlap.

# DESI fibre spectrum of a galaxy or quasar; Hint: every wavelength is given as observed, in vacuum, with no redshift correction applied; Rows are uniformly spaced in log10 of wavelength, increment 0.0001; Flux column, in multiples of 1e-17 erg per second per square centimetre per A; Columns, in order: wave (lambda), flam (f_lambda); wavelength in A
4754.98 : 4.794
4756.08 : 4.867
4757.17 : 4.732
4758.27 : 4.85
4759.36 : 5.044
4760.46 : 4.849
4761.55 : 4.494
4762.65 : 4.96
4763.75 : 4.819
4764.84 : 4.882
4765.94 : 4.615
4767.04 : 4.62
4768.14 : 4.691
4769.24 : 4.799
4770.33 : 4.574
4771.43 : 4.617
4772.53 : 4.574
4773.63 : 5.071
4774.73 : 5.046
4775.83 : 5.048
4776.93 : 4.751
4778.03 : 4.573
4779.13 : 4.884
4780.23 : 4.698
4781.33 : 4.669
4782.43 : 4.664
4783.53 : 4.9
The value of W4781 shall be 4.669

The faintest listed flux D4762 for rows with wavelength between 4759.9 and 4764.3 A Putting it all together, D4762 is 4.494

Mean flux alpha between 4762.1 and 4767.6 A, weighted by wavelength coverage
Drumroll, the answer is 4.77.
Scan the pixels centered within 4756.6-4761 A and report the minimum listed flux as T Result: 4.732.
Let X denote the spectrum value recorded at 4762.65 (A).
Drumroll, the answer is 4.96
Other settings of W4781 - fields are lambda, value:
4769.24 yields 4.799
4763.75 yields 4.819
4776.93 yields 4.751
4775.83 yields 5.048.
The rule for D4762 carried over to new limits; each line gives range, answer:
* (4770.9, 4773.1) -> 4.574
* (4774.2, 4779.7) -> 4.573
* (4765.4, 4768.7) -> 4.615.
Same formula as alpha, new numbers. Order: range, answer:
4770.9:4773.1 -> 4.6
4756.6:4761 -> 4.87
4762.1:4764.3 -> 4.89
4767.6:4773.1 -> 4.65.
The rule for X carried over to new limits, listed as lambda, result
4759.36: 5.044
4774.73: 5.046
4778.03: 4.573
